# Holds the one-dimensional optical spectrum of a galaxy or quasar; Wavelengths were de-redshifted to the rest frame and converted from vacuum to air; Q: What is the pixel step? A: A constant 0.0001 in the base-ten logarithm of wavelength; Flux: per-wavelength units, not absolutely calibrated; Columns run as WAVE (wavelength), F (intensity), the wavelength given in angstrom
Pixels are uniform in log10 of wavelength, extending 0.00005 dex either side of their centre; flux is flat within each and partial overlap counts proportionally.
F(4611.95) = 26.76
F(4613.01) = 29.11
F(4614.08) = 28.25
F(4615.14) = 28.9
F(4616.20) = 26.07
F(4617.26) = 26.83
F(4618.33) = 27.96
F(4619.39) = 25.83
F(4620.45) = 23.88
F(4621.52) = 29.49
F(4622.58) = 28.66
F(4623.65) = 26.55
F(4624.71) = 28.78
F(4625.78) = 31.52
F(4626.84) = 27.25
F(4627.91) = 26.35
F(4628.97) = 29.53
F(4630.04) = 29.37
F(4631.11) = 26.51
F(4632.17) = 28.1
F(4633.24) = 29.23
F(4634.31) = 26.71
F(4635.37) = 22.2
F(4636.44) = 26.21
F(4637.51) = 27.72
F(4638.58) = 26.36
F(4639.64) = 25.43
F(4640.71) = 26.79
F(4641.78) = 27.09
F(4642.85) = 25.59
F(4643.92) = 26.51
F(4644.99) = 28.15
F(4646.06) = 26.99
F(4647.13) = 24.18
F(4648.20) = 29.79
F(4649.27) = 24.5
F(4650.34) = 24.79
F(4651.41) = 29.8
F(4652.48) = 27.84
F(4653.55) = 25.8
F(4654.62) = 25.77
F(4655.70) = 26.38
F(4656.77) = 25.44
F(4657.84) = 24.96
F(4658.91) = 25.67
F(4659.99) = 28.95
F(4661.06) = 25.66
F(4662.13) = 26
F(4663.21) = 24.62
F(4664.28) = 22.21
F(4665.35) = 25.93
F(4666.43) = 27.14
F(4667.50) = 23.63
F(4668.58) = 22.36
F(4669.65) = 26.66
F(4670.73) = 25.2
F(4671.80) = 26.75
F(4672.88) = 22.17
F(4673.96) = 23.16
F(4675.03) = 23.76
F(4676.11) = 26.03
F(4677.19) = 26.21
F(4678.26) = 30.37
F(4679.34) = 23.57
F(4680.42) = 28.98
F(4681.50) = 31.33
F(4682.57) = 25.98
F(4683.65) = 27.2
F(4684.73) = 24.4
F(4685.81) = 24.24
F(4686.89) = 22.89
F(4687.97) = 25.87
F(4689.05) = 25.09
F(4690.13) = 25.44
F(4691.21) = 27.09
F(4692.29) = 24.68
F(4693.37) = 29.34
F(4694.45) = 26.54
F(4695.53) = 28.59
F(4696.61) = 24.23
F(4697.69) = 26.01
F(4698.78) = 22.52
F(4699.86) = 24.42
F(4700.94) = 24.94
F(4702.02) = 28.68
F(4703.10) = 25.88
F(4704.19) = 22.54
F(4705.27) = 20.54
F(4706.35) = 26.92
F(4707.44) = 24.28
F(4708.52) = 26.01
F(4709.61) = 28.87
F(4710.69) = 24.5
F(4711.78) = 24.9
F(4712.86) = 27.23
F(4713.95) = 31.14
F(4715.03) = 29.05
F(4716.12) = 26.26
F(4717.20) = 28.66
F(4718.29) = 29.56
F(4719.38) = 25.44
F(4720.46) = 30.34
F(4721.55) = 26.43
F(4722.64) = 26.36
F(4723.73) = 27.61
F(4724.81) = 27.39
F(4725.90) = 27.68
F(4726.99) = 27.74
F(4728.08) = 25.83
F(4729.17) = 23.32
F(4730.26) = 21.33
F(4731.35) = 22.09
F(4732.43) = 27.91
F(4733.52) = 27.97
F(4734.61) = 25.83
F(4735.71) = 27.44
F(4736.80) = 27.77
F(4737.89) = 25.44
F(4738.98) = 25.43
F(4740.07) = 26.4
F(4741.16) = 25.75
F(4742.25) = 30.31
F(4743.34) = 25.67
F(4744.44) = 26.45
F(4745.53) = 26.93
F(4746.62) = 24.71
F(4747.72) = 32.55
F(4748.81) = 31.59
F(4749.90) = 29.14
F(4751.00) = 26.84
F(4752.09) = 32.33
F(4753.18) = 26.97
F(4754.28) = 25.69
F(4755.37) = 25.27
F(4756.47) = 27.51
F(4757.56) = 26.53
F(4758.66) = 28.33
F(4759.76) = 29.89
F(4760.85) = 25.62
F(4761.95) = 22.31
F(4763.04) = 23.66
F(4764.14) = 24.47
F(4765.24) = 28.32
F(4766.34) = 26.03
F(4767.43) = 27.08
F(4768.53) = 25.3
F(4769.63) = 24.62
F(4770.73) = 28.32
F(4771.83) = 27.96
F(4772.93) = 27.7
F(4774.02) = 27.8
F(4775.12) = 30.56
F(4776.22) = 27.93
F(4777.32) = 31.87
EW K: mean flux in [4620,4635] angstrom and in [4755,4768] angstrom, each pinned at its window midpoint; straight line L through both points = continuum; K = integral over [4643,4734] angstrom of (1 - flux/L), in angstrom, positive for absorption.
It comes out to 3.74 angstrom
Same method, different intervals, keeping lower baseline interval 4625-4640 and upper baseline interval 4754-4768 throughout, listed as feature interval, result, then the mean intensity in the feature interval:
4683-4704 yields 0.93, 25.6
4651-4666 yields 0.60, 26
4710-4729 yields -0.54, 27.4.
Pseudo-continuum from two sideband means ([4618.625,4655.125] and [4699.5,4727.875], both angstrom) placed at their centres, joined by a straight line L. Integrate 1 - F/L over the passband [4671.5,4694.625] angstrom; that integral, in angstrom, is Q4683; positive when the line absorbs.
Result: 0.76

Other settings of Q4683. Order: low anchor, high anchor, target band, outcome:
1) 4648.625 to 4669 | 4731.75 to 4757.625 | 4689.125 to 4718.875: 0.4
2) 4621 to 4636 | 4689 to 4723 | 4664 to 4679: 1.0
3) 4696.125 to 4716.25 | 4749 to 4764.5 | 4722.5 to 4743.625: 0.1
